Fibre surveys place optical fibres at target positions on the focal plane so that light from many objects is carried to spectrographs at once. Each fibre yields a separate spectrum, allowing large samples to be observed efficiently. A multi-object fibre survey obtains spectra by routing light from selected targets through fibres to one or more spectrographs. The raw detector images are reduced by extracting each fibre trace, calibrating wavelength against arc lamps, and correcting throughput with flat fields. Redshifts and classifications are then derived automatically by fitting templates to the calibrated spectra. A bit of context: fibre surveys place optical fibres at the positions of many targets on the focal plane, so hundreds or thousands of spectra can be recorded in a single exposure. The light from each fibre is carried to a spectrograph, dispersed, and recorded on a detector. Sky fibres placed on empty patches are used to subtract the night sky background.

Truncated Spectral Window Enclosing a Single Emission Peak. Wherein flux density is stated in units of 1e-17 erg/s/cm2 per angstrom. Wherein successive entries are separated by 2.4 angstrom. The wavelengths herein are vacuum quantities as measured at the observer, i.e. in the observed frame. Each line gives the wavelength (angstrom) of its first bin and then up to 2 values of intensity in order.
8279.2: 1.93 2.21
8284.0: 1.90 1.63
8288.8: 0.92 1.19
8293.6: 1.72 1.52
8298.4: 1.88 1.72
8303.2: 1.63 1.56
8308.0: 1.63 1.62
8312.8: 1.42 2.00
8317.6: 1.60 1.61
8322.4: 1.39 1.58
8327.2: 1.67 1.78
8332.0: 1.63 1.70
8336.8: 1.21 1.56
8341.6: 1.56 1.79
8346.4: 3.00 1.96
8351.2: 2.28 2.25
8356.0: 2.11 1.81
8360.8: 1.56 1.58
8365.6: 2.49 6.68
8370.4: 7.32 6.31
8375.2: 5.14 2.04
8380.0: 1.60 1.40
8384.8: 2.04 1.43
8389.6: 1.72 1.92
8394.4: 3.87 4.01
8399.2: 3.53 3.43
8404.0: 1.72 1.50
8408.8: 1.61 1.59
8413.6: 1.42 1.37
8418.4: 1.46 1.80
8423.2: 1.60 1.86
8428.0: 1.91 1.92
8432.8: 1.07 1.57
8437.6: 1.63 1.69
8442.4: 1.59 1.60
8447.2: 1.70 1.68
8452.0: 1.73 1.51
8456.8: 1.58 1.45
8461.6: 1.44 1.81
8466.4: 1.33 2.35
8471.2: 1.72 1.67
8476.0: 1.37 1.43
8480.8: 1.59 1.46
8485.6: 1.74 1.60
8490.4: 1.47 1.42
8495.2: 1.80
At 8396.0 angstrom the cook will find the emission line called [N II]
